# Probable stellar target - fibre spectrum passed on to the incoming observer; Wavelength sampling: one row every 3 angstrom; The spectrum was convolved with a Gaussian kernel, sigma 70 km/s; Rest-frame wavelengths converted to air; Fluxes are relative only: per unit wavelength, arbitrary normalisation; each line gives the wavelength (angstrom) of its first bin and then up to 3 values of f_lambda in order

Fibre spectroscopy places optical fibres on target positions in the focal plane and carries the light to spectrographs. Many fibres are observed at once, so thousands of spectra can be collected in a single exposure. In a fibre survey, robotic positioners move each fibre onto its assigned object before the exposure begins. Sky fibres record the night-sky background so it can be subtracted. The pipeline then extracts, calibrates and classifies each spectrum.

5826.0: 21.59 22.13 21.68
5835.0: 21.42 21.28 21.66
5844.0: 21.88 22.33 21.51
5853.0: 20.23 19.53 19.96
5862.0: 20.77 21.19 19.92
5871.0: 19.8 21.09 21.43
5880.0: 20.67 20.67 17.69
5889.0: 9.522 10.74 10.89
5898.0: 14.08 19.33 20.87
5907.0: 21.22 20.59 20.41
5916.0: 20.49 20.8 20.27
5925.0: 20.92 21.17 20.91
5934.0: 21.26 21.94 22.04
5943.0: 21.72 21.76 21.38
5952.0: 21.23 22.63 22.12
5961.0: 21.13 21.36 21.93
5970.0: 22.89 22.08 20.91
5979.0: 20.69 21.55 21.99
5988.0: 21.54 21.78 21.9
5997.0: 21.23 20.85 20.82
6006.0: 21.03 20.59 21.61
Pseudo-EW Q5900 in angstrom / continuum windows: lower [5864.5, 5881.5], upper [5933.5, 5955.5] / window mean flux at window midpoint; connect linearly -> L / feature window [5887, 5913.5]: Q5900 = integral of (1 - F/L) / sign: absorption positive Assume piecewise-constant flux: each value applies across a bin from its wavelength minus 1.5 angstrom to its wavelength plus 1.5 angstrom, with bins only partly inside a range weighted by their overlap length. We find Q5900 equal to 6.0 angstrom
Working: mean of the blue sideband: 20.7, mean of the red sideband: 21.7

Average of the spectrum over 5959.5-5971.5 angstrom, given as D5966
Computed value 21.8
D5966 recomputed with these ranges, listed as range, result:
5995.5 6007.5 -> 21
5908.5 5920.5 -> 20.6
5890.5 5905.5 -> 15.2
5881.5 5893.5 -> 14.7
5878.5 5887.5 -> 19.7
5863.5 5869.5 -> 20.6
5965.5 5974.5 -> 22.3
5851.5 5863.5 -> 20.1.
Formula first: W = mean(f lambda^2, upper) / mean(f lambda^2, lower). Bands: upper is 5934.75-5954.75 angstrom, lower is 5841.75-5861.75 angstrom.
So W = 1.07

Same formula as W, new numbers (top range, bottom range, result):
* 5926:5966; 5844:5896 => 1.17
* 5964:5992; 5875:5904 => 1.36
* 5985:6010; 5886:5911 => 1.38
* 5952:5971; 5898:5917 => 1.12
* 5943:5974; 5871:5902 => 1.34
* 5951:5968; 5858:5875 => 1.10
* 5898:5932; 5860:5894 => 1.12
